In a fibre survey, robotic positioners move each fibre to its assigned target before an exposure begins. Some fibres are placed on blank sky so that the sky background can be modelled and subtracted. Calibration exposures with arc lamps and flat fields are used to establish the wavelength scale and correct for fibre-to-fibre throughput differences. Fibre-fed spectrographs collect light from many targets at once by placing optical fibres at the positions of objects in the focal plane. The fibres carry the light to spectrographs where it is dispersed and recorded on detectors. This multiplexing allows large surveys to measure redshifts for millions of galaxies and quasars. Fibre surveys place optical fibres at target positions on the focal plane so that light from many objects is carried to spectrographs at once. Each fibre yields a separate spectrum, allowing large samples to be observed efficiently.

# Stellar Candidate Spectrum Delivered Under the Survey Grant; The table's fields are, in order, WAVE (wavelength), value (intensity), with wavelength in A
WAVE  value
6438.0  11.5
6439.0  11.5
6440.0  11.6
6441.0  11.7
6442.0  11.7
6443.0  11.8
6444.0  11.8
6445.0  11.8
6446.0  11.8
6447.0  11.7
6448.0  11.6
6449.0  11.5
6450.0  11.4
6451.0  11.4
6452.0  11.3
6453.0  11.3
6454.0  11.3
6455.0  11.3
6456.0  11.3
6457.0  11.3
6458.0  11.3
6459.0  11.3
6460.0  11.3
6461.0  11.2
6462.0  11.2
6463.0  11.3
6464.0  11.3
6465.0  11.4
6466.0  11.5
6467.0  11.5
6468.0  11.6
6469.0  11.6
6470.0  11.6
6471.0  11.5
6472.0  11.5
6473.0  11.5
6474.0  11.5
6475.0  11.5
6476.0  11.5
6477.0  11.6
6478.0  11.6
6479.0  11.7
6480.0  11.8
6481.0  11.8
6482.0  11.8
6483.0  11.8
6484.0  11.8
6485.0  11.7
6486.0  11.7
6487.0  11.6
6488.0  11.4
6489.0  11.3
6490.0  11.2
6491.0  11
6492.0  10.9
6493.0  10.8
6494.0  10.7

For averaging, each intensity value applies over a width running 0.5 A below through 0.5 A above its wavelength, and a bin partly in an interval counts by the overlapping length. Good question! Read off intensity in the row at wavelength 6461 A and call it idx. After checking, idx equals 11.2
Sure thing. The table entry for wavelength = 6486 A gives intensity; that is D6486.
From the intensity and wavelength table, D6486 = 11.7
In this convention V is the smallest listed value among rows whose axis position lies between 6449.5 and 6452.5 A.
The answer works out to 11.3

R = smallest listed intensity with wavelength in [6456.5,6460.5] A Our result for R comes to 11.3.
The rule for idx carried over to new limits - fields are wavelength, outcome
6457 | 11.3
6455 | 11.3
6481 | 11.8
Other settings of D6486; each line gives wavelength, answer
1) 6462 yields 11.2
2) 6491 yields 11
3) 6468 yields 11.6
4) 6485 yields 11.7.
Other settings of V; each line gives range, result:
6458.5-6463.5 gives 11.2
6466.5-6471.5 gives 11.5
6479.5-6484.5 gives 11.8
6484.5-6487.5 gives 11.6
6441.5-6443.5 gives 11.7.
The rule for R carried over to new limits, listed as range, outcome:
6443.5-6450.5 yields 11.4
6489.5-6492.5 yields 10.9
